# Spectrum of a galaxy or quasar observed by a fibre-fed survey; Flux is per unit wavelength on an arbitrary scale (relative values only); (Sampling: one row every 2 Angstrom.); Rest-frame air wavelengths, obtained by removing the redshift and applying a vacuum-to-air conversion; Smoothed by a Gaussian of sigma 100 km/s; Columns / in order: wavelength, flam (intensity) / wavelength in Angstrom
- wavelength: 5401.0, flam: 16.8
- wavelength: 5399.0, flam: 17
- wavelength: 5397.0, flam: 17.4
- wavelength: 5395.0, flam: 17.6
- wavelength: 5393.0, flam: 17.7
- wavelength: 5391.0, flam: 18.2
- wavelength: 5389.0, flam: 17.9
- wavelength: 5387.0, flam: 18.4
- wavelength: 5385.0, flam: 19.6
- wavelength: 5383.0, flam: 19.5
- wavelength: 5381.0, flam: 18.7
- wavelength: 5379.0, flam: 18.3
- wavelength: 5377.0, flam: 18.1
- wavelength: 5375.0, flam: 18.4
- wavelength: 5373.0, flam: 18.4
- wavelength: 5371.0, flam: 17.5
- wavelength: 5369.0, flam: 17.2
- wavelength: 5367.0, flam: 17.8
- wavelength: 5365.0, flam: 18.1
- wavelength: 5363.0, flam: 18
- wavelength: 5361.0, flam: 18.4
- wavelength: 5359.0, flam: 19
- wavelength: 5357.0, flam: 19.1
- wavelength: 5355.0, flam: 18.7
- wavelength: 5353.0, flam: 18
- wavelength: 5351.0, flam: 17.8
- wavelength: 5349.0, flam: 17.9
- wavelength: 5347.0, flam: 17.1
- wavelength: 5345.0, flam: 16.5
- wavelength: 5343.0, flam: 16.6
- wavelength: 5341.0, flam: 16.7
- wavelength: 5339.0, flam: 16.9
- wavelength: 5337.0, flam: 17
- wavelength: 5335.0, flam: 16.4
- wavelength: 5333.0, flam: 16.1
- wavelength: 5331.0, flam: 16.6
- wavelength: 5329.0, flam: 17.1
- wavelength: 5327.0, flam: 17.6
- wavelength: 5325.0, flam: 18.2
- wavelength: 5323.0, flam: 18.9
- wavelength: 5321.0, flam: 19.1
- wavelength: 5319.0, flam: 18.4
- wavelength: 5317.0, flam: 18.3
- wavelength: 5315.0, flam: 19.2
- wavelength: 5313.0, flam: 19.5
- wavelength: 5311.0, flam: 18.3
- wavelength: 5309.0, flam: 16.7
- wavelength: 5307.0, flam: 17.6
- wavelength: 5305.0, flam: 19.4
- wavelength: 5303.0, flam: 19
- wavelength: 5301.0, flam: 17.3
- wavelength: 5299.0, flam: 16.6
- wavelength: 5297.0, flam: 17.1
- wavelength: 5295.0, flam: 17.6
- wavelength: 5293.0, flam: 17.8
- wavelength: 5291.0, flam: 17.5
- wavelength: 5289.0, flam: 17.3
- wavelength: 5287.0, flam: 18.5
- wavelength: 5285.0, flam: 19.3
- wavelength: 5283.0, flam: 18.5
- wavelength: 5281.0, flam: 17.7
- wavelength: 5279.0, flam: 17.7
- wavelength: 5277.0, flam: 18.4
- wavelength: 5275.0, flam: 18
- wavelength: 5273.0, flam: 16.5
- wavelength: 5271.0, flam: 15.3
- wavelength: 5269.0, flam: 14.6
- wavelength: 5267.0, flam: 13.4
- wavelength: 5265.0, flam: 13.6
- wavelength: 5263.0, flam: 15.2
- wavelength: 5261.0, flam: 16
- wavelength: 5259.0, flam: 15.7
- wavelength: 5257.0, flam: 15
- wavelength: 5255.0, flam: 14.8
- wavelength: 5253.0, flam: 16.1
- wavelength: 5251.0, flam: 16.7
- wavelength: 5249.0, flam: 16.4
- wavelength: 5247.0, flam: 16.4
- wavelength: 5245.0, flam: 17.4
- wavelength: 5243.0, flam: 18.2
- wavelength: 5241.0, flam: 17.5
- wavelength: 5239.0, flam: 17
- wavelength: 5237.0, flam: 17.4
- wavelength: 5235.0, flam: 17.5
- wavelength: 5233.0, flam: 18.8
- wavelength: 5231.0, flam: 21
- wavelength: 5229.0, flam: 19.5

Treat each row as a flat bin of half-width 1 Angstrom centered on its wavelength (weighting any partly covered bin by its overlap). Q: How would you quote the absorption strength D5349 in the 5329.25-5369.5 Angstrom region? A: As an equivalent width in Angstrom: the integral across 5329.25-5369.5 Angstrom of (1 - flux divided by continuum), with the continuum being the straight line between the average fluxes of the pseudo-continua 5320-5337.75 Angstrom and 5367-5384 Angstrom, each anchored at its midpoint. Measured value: 0.7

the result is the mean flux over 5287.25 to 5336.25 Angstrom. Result 17.8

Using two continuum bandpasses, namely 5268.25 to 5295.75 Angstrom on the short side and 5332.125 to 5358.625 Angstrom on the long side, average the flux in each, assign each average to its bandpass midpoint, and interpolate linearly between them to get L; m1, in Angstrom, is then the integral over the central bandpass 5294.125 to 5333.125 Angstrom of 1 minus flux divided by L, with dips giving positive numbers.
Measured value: -1.2 Angstrom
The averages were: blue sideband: 17.5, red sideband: 17.3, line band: 18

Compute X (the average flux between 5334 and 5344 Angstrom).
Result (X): 16.7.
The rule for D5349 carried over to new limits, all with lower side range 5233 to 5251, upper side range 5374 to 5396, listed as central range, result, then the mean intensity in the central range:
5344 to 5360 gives 0.1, 18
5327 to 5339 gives 0.8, 16.7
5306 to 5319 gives -0.3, 18.3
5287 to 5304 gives 0.1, 17.6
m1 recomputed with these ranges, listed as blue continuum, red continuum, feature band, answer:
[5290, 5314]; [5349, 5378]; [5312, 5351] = 0.9 Angstrom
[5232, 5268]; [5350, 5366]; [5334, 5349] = 1.0 Angstrom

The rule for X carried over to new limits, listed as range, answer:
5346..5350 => 17.5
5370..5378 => 18.1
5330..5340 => 16.6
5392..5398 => 17.6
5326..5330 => 17.4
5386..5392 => 18.2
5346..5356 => 17.9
